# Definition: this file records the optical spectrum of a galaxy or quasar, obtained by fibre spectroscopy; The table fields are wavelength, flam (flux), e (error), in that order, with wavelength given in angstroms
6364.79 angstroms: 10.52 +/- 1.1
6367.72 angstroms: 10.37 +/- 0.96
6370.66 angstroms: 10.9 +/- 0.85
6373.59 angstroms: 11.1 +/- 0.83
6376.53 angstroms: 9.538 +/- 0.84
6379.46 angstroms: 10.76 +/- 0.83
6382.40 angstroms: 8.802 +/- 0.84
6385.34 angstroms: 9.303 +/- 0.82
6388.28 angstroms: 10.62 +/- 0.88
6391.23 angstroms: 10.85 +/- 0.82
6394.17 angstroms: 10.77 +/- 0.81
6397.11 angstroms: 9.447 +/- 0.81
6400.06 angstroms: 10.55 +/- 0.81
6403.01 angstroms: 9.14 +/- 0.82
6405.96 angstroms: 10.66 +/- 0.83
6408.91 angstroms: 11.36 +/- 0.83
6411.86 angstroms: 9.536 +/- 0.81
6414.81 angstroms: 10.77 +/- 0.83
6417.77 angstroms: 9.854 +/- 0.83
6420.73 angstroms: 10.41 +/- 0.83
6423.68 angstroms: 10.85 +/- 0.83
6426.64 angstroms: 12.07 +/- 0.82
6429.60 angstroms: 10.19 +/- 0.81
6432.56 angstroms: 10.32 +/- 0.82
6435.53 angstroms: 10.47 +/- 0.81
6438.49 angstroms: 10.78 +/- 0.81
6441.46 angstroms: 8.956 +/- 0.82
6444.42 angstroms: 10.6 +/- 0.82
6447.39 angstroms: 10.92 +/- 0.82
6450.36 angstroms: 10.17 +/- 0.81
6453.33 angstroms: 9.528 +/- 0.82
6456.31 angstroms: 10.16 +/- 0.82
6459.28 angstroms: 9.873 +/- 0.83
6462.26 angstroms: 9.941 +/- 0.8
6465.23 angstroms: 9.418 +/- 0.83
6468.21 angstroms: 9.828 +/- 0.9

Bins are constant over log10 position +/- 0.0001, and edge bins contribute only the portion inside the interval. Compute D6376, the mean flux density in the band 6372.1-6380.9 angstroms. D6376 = 10.5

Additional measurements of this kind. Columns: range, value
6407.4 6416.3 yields 10.6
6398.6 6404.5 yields 9.84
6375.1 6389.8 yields 9.81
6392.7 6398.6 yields 10.1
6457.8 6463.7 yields 9.9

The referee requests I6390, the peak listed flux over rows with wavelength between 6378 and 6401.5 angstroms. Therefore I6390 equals 10.85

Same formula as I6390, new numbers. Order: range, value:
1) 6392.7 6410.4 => 11.36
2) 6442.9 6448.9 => 10.92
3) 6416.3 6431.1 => 12.07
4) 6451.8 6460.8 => 10.16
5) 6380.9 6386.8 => 9.303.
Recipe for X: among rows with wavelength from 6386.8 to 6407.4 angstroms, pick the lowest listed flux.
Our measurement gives 9.14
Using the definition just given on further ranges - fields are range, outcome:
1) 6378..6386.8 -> 8.802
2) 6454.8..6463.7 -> 9.873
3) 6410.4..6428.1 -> 9.536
